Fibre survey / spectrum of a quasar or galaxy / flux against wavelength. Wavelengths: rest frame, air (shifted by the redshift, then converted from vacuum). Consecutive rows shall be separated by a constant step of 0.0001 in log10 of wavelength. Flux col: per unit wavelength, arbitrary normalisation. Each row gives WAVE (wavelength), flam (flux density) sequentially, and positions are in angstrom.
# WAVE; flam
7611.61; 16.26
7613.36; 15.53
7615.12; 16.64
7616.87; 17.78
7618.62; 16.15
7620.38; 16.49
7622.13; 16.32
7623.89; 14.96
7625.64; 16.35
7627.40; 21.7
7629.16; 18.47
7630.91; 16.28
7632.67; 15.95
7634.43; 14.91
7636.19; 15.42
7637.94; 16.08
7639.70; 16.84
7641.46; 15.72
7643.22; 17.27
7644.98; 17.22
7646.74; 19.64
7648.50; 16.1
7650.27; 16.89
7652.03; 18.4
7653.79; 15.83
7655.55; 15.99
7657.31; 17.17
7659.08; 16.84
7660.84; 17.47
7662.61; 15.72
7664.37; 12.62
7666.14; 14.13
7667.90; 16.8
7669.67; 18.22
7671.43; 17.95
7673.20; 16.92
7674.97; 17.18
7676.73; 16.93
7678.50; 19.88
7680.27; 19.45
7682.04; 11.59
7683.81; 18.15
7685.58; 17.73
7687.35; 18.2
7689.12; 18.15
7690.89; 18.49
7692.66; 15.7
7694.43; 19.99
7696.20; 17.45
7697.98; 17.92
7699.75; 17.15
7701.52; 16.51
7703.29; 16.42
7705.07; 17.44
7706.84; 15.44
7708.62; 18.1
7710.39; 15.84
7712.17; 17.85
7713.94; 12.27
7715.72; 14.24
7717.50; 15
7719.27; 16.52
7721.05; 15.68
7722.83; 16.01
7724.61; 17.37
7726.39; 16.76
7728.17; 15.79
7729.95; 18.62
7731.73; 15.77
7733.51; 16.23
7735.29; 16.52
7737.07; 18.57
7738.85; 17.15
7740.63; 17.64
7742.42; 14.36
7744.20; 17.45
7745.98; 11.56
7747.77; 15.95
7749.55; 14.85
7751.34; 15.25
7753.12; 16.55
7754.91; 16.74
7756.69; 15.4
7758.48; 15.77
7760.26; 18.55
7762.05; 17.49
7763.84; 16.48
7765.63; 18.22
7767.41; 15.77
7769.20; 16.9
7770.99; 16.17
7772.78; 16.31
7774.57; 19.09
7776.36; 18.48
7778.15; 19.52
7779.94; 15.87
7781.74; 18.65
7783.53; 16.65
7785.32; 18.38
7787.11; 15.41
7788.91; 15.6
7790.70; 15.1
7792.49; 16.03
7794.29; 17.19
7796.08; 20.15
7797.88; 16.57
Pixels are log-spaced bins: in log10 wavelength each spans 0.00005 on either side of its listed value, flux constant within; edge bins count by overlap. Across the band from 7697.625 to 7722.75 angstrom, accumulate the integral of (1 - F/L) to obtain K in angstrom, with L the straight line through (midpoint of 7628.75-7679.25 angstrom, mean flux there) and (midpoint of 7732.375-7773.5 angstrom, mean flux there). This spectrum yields 0.6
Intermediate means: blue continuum 16.7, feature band 16.1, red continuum 16.3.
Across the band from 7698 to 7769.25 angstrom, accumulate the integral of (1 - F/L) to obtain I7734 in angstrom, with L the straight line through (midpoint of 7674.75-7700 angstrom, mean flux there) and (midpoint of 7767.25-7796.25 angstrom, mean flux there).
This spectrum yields 4.3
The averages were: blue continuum 17.6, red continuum 17.1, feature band 16.3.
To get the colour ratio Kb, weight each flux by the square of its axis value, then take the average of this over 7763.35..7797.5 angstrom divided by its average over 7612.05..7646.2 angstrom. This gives 1.07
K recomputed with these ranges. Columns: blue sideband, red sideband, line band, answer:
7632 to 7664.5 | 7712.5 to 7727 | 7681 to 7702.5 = -1.81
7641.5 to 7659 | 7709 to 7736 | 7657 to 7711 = -1.37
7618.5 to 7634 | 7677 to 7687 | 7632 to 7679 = 1.41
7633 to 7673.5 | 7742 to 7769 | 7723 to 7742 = -0.89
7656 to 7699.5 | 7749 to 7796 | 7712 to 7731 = 1.17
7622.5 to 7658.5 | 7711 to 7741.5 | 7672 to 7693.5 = -1.00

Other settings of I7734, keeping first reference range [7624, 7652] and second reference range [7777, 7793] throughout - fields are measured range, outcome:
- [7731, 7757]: 1.3 angstrom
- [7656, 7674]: 0.6 angstrom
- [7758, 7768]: -0.2 angstrom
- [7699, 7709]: 0.1 angstrom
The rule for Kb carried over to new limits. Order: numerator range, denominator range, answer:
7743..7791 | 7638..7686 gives 1.01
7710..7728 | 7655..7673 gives 0.98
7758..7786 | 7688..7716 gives 1.05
